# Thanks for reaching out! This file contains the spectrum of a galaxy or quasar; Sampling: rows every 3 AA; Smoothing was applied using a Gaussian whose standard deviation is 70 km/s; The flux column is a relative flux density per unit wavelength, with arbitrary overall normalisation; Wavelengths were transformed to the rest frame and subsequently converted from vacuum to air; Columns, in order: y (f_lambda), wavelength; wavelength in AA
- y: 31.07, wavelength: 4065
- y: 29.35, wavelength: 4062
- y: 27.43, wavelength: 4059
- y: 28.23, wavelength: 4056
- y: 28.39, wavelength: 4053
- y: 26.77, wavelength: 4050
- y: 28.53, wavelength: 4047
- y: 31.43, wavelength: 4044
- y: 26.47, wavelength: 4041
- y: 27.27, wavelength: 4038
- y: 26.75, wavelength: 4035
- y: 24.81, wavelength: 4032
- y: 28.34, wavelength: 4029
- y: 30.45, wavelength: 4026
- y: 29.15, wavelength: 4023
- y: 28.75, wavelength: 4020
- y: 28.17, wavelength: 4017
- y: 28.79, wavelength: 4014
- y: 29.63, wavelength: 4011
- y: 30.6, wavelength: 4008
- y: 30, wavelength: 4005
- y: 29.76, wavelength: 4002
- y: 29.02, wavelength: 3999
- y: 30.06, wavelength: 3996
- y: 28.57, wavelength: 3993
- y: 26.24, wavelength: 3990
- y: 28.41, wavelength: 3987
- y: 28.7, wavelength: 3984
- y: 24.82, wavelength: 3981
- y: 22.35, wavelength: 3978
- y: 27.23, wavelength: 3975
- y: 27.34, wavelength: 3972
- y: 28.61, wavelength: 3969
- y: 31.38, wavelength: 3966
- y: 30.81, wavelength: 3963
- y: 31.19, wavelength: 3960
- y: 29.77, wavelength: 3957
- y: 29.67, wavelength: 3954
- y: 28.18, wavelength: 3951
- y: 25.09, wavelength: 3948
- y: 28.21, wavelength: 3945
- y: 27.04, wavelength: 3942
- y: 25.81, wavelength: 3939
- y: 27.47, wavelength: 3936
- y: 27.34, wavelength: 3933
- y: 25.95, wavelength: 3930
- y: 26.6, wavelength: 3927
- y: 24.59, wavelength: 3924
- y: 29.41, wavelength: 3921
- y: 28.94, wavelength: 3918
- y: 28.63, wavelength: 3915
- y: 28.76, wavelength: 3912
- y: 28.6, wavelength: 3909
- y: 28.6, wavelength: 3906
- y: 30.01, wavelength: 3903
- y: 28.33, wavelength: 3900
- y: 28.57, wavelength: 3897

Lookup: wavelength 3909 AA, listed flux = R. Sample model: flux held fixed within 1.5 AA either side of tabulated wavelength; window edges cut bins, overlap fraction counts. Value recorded 28.6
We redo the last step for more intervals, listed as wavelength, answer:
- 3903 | 30.01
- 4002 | 29.76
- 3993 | 28.57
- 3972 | 27.34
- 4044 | 31.43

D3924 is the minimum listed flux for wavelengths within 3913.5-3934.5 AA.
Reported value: 24.59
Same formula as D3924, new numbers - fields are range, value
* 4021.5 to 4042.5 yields 24.81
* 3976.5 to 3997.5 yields 22.35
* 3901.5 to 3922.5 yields 28.6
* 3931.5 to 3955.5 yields 25.09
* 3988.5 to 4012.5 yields 26.24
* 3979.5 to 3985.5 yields 24.82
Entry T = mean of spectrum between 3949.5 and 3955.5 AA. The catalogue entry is 28.9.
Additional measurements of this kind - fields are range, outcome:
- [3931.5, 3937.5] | 27.4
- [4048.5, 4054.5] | 27.6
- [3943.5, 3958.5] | 28.2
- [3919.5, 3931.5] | 26.6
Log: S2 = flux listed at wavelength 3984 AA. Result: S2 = 28.7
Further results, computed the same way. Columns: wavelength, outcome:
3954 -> 29.67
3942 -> 27.04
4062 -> 29.35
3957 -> 29.77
